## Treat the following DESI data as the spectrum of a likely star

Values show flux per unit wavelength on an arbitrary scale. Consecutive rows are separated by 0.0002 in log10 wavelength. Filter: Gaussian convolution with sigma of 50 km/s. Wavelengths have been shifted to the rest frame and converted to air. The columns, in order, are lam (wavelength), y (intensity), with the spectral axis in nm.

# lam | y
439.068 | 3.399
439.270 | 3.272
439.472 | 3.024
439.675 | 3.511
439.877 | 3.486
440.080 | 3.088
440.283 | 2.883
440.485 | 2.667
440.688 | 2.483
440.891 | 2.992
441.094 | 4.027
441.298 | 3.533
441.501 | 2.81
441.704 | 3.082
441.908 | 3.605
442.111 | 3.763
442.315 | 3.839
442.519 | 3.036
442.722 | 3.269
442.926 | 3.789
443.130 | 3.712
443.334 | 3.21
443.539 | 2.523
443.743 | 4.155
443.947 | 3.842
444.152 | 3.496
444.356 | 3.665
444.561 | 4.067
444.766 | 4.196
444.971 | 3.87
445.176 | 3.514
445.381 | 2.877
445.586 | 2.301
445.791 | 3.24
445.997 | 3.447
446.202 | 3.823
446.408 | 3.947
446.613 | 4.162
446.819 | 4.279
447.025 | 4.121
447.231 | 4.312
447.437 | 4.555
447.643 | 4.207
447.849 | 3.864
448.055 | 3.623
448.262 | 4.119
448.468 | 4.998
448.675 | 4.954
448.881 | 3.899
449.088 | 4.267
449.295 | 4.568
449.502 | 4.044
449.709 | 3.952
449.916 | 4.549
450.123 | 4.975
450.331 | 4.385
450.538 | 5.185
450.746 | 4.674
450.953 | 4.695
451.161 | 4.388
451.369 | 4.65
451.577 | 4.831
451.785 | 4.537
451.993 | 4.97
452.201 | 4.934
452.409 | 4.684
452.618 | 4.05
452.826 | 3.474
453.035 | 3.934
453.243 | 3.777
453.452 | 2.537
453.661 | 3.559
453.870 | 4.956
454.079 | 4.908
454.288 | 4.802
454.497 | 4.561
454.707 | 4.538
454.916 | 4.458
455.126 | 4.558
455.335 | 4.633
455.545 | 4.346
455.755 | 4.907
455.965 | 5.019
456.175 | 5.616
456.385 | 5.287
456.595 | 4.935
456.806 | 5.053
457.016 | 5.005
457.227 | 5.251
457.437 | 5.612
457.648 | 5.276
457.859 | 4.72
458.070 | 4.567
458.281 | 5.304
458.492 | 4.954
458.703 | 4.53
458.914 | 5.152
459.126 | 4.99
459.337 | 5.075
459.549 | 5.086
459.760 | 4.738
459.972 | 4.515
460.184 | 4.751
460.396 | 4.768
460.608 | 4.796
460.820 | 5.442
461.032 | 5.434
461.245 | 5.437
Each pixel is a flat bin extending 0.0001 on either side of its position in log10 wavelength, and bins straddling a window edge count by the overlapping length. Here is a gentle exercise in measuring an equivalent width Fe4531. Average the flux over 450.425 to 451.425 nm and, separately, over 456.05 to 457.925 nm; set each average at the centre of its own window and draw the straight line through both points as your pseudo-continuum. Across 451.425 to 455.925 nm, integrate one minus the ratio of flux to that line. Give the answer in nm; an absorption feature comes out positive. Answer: 0.50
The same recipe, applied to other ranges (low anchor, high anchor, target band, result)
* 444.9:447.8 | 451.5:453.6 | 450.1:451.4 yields -0.21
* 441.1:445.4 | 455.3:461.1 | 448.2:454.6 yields -0.14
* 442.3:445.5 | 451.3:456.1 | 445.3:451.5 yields -0.34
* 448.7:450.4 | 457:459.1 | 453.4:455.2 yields 0.14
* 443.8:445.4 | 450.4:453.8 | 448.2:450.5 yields -0.20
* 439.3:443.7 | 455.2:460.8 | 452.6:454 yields 0.23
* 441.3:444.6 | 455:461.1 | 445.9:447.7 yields -0.11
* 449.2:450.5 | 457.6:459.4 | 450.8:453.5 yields 0.16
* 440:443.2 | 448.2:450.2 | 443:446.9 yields 0.20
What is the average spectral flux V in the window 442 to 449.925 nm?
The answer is 3.84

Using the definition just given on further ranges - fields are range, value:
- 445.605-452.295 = 4.32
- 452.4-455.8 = 4.25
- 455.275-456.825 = 4.98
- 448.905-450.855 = 4.49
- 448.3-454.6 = 4.42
